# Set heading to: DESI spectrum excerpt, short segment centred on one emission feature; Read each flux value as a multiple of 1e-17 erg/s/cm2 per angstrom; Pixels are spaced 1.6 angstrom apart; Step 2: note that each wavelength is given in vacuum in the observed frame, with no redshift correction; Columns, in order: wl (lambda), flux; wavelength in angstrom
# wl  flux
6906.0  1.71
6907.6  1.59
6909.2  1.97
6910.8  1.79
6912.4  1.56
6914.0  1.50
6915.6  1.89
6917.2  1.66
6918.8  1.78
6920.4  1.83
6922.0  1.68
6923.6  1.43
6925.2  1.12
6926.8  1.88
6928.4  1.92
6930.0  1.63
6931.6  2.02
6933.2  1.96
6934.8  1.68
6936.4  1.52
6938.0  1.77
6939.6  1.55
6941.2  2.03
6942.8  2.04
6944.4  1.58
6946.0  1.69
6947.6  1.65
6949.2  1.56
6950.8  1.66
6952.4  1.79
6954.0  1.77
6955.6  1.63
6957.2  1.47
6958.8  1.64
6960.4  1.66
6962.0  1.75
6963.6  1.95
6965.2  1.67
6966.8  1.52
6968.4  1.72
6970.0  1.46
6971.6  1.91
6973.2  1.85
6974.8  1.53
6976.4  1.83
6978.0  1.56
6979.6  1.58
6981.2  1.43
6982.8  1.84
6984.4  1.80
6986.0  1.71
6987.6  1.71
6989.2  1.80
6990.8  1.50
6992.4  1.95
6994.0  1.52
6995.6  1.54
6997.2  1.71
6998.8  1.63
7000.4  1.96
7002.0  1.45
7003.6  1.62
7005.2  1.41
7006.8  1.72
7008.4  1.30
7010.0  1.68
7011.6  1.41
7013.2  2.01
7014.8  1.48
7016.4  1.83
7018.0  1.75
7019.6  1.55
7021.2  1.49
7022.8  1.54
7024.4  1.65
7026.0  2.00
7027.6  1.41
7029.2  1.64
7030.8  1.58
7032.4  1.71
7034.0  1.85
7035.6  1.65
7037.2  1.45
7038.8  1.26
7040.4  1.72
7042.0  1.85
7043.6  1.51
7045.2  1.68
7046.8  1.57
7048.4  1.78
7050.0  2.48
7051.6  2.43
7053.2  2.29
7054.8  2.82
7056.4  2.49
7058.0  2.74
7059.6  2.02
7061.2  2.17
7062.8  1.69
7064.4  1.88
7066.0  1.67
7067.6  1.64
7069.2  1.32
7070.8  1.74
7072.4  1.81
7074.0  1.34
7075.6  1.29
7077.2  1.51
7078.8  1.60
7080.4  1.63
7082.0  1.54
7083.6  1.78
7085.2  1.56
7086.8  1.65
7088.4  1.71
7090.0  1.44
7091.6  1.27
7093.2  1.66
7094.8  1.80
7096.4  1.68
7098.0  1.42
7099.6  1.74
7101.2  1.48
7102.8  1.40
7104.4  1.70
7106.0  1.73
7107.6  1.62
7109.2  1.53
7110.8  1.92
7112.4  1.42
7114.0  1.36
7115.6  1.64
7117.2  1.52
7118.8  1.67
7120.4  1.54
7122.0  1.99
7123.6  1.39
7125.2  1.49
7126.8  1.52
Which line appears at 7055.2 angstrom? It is [O II] 3727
